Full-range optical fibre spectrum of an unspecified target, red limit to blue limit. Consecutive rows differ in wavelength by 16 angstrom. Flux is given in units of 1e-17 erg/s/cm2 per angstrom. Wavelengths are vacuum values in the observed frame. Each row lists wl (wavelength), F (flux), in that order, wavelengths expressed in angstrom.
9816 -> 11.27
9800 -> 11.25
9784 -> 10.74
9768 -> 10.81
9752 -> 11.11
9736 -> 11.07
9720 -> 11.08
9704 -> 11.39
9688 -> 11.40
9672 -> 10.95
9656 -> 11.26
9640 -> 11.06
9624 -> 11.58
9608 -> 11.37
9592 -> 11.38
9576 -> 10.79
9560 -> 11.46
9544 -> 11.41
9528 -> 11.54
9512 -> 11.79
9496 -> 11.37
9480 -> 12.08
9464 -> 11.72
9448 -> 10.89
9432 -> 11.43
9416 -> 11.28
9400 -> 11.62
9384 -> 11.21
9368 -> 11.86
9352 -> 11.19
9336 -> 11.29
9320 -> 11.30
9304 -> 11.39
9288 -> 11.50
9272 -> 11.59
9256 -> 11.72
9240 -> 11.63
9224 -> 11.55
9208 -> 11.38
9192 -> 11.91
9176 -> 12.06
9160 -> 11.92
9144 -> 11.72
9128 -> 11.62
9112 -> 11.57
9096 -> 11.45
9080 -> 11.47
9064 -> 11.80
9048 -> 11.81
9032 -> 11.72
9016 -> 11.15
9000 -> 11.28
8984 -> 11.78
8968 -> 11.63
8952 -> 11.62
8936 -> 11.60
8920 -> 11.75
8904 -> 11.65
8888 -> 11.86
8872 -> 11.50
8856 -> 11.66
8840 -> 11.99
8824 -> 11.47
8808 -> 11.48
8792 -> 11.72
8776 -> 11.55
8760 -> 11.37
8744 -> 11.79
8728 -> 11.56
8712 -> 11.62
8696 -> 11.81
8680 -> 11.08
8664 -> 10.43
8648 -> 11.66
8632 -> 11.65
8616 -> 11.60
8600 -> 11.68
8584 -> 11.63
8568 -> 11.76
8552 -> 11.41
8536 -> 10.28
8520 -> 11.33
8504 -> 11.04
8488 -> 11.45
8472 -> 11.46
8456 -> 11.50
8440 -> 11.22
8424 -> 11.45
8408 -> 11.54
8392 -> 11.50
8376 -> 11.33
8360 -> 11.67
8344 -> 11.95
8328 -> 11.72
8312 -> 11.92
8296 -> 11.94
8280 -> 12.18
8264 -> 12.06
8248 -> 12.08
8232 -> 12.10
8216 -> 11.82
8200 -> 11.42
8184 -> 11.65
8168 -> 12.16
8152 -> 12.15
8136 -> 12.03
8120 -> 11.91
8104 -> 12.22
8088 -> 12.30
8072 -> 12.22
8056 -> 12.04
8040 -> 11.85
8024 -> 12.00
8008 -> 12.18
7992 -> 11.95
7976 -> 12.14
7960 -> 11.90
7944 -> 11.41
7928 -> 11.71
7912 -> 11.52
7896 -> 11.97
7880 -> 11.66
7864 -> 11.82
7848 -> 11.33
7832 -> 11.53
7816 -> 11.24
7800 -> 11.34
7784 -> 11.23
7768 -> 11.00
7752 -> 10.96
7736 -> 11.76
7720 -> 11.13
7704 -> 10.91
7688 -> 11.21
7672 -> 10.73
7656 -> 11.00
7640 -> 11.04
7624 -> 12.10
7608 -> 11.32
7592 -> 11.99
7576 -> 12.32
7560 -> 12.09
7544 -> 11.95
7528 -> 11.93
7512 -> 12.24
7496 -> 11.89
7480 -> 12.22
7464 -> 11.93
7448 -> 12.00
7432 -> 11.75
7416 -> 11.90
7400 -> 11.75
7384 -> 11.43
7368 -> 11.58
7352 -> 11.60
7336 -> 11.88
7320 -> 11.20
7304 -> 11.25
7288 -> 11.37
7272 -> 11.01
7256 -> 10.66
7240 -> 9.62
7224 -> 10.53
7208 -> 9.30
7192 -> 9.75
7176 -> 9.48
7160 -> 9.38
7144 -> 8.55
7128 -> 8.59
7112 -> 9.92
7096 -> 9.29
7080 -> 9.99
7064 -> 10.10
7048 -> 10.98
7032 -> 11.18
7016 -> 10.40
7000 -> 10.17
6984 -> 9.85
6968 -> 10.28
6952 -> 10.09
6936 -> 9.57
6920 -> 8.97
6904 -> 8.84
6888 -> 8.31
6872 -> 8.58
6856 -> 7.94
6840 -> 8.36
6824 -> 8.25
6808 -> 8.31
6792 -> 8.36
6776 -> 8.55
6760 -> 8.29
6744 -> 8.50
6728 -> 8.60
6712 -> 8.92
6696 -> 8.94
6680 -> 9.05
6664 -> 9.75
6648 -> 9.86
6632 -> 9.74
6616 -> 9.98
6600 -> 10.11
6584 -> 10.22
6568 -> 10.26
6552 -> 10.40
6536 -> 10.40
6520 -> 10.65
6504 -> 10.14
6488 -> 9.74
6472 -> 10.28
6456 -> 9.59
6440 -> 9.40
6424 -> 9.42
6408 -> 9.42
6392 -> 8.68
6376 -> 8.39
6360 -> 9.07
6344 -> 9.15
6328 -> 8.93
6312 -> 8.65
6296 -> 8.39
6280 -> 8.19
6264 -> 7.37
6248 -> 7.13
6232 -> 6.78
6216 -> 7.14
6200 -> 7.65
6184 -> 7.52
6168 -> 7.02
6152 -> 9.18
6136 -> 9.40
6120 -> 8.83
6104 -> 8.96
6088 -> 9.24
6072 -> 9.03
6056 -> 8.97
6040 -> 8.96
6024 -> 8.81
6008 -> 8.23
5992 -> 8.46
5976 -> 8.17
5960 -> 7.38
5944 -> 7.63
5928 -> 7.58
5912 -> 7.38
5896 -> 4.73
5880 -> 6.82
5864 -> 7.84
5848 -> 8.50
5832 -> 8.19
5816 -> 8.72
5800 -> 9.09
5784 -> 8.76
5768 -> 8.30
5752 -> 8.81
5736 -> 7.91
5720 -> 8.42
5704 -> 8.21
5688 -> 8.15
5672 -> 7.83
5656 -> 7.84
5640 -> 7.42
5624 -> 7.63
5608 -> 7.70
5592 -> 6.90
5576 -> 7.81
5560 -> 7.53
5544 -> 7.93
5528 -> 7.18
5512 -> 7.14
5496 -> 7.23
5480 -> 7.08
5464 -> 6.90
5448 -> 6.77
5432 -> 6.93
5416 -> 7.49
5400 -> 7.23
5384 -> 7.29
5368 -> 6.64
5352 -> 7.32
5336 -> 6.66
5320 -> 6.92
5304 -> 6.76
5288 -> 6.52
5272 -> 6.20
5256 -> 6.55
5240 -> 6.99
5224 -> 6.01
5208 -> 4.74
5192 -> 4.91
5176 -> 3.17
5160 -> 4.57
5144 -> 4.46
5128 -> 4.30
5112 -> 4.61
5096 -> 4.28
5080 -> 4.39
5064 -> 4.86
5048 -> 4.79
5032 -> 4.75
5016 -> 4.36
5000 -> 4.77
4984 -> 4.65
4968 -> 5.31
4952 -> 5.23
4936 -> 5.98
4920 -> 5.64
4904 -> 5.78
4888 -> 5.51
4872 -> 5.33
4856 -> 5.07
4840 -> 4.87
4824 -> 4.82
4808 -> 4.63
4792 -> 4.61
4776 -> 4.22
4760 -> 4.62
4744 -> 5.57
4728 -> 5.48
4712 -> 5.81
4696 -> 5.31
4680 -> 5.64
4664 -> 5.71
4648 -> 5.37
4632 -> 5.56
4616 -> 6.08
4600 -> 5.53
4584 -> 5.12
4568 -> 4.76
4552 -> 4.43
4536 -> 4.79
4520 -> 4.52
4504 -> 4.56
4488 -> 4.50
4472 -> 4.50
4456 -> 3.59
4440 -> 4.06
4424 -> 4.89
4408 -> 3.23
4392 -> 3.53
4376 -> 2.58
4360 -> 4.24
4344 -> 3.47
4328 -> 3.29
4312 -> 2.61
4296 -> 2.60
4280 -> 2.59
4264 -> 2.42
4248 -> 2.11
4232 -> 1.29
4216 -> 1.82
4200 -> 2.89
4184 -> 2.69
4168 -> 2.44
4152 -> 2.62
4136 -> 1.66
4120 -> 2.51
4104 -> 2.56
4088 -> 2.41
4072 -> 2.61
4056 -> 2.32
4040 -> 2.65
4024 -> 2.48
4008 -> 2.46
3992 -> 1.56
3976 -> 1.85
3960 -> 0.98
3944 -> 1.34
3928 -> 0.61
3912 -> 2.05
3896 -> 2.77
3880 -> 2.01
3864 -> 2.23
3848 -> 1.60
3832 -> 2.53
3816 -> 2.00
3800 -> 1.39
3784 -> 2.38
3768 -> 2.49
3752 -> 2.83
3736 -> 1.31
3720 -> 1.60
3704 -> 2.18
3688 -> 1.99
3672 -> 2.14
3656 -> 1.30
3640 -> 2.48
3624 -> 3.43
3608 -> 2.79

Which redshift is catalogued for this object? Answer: 0.00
